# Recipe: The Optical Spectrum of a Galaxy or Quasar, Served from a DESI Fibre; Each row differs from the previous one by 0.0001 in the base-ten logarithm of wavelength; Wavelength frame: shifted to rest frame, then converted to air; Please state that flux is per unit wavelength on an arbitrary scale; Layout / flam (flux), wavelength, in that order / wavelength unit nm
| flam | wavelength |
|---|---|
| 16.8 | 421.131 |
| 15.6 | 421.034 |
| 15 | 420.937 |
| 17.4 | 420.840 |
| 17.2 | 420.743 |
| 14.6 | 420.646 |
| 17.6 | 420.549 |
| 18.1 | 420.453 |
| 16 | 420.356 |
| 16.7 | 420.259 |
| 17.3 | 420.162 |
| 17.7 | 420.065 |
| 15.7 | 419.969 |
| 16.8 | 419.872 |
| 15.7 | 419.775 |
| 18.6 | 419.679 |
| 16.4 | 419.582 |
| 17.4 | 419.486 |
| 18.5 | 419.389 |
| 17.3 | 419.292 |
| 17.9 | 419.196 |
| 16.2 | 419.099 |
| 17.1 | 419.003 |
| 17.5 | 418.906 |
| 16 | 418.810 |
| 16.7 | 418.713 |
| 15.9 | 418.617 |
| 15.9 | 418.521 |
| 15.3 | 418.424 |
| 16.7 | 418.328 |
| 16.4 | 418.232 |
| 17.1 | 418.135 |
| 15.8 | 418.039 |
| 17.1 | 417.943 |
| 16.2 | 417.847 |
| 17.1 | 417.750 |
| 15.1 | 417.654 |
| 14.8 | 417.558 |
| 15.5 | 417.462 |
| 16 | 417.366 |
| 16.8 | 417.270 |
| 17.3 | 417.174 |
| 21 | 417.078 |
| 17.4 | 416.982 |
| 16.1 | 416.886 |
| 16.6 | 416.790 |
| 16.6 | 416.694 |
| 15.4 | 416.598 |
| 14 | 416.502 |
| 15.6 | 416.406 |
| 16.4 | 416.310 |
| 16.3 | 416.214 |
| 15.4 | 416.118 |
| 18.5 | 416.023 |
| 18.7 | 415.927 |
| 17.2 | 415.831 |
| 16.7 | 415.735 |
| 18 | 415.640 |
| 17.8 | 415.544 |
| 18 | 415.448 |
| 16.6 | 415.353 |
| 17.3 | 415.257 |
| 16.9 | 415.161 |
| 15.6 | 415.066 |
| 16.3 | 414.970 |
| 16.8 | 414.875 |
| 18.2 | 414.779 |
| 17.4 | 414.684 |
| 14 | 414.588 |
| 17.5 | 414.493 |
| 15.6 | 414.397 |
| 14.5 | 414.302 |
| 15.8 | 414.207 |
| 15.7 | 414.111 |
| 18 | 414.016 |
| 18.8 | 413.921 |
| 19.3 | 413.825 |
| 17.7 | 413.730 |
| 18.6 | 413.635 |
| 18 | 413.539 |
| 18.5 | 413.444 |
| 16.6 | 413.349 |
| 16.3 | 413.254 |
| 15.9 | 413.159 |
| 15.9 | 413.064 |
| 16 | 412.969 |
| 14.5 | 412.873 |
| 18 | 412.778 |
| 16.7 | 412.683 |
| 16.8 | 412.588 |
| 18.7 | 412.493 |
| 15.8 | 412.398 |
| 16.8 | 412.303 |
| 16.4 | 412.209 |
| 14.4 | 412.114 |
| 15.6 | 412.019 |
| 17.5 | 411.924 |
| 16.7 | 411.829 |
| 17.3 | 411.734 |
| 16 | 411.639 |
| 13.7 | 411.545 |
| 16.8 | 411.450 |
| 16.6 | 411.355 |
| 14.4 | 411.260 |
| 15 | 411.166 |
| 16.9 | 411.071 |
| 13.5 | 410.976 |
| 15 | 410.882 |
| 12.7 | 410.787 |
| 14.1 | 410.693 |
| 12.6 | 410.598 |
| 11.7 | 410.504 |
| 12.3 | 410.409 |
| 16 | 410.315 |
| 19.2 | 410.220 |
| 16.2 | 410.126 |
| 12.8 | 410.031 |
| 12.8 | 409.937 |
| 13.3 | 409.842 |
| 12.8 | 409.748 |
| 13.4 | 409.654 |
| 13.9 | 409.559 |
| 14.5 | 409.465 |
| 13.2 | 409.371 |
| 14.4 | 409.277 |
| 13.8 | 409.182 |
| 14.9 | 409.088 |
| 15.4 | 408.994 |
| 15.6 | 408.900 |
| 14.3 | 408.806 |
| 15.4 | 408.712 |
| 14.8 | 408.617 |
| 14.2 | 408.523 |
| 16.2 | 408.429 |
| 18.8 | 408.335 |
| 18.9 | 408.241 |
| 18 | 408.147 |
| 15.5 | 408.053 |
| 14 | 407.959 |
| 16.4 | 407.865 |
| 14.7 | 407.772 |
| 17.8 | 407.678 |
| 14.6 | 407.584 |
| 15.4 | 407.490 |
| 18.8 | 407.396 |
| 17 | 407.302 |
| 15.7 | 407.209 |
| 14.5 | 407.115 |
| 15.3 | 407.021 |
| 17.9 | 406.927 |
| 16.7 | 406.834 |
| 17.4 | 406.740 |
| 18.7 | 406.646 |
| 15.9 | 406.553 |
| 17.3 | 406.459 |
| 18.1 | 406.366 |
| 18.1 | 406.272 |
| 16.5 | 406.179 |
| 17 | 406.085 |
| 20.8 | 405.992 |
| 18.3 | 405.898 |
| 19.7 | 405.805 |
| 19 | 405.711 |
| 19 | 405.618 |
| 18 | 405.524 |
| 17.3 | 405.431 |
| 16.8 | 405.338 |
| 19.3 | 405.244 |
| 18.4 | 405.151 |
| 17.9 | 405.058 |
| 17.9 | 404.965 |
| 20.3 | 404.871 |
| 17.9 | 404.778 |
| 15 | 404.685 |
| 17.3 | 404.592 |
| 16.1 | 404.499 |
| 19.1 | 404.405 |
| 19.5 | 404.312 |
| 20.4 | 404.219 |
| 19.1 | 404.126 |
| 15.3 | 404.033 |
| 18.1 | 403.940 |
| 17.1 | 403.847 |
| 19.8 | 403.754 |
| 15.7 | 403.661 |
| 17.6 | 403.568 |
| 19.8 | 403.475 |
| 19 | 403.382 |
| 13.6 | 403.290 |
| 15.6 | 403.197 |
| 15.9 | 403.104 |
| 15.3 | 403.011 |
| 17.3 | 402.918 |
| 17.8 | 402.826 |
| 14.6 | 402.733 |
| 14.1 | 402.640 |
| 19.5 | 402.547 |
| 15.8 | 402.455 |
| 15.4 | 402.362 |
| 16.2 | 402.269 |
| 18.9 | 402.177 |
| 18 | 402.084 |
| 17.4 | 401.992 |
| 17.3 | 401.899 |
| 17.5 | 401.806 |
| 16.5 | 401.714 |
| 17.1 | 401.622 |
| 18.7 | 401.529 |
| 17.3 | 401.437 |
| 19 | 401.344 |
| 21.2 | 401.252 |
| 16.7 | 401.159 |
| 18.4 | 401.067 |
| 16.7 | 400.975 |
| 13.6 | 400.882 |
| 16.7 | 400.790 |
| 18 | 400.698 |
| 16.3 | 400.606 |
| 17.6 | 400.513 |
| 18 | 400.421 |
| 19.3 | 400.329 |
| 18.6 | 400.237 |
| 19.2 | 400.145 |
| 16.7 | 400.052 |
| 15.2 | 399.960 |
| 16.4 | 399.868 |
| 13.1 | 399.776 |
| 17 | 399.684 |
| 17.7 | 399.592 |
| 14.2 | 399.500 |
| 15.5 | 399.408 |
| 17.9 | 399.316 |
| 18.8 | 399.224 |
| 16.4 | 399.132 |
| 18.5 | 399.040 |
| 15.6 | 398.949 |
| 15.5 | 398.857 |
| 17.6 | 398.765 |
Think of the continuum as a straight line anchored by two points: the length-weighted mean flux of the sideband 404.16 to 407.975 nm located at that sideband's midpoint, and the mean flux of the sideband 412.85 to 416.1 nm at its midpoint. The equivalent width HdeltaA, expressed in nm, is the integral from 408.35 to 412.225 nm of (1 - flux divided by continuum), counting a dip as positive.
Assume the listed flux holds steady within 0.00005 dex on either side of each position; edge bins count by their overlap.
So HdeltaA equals 0.545 nm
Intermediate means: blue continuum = 17.5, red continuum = 17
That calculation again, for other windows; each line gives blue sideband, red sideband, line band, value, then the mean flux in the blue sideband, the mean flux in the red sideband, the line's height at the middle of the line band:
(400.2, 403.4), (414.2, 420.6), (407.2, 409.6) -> 0.185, 17.1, 16.7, 16.9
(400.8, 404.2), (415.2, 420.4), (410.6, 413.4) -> 0.176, 17.2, 16.7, 16.9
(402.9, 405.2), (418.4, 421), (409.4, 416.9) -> 0.467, 17.6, 16.8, 17.1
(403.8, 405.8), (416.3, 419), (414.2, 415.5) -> 0.020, 18.1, 16.4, 16.7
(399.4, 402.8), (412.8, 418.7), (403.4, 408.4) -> -0.184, 17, 16.7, 16.9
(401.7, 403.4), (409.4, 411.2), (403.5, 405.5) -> -0.246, 16.6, 14.1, 16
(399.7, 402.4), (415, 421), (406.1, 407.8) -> 0.036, 17.3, 16.7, 17.1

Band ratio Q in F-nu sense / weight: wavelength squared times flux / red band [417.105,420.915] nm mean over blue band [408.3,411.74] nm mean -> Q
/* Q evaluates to 1.19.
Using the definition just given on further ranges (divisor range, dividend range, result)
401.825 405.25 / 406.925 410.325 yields 0.91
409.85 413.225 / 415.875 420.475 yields 1.11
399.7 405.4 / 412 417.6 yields 1.03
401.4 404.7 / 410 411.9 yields 0.91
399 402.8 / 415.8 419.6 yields 1.06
